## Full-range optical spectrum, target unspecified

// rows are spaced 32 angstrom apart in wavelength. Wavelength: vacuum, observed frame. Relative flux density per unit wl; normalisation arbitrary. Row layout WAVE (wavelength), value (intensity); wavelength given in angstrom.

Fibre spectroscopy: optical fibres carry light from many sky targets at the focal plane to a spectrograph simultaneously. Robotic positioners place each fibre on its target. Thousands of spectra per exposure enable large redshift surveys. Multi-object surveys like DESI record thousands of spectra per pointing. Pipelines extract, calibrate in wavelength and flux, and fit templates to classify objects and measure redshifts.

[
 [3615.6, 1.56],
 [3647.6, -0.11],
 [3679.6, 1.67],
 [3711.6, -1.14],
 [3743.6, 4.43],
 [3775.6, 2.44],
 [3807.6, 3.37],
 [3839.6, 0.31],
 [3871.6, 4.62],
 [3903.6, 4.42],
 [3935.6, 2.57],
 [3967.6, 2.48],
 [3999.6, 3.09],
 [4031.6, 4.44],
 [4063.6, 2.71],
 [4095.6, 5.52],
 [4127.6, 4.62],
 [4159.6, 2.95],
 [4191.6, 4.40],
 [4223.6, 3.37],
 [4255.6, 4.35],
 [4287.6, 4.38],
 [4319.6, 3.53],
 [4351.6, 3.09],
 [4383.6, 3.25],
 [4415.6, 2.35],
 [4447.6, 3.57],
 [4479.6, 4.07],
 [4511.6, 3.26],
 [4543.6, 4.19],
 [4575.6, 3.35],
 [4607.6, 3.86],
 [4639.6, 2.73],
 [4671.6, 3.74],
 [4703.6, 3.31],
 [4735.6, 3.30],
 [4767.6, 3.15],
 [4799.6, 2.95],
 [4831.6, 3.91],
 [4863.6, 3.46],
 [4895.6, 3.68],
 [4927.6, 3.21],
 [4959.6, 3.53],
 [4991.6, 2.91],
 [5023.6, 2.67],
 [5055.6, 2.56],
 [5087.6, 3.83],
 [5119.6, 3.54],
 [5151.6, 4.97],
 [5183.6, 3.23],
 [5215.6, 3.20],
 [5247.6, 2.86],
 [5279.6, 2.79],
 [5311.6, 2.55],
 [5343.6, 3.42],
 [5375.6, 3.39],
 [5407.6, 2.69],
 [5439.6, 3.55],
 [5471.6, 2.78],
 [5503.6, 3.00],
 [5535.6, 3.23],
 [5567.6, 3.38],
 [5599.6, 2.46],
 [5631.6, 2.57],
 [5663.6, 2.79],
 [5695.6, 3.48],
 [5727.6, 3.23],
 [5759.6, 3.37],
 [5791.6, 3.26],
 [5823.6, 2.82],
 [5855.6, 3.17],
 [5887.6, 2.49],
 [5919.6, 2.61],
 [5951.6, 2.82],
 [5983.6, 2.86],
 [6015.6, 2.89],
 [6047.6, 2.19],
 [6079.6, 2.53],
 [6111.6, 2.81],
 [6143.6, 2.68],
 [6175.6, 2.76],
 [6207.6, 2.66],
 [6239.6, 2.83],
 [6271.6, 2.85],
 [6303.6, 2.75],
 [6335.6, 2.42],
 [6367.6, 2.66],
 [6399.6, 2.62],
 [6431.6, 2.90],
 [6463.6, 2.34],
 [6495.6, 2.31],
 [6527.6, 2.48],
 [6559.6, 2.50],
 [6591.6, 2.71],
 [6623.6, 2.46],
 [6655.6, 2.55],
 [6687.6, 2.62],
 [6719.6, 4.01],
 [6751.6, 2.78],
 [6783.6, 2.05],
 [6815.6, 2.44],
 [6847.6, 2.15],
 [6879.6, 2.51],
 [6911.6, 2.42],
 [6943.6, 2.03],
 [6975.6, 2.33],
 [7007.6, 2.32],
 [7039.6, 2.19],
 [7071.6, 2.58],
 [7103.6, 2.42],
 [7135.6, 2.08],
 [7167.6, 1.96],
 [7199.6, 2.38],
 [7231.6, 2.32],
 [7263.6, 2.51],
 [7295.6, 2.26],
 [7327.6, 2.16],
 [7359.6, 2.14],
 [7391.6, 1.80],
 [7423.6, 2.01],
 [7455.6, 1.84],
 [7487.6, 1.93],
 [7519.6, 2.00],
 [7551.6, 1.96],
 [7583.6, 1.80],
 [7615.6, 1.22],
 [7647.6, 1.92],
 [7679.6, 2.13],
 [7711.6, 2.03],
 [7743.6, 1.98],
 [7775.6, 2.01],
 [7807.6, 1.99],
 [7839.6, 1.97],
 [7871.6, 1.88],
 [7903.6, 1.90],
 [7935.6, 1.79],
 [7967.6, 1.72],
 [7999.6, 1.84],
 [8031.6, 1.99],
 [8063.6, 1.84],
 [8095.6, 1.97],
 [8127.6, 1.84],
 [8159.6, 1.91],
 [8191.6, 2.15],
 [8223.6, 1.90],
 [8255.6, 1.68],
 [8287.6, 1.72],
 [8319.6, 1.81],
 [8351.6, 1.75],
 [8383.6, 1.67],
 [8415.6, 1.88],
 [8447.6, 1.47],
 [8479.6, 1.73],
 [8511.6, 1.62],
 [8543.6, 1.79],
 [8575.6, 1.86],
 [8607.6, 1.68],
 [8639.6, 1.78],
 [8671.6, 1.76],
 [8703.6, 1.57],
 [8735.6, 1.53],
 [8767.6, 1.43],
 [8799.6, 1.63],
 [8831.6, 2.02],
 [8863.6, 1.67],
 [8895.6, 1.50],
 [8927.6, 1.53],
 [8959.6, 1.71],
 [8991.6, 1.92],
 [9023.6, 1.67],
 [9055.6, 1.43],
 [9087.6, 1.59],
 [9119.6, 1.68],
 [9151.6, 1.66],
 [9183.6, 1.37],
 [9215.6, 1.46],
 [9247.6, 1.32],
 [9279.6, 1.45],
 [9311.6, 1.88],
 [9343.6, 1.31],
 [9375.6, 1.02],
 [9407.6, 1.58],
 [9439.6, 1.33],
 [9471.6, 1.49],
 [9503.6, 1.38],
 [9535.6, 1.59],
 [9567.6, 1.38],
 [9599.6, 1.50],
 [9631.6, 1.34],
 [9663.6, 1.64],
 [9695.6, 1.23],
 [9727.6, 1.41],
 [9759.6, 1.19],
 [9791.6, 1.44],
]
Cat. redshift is 0.026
